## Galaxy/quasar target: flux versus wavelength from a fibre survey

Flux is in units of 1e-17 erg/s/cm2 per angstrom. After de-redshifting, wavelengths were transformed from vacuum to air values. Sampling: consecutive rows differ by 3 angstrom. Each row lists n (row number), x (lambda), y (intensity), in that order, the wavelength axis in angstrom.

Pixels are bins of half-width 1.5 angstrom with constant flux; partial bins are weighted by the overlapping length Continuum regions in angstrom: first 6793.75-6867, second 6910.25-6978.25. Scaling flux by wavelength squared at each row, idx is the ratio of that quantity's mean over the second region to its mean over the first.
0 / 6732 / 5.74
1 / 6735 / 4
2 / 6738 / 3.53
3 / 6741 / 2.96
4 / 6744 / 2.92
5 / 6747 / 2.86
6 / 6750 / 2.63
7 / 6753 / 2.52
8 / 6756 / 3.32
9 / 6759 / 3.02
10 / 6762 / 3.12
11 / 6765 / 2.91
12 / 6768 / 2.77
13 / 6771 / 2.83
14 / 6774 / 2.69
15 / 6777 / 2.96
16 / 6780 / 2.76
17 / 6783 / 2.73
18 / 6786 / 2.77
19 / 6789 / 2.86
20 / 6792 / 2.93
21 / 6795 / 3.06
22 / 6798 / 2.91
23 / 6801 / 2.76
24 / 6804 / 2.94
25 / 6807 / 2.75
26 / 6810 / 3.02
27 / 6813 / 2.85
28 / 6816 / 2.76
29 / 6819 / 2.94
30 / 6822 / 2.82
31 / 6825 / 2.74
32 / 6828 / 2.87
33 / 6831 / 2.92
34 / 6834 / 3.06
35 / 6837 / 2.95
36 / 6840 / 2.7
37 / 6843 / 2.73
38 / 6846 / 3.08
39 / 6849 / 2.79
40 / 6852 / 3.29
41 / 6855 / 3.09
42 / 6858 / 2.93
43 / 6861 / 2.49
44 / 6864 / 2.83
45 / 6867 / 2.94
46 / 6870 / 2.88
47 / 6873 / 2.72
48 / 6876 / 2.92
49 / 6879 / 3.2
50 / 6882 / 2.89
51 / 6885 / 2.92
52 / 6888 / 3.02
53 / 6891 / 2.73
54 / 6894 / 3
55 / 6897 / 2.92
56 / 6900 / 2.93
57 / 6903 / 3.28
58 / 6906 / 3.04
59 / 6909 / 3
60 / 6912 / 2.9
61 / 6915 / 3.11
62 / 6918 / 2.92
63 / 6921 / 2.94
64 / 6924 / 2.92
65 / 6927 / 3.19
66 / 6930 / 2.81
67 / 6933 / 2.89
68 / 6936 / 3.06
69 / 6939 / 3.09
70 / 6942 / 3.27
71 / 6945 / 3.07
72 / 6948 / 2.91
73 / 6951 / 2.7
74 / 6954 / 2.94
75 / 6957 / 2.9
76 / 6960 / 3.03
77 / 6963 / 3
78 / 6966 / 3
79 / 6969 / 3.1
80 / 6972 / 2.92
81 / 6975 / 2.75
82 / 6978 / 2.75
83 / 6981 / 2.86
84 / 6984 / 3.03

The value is 1.06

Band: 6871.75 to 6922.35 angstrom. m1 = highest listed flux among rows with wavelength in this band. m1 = 3.28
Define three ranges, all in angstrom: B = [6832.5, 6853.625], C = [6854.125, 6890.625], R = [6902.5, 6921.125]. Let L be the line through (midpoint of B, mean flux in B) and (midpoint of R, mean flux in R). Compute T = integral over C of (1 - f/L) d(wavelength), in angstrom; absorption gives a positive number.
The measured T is 1.0 angstrom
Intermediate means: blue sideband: 2.94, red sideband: 3.02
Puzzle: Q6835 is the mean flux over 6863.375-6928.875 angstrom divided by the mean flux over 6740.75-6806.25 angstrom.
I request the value 1.0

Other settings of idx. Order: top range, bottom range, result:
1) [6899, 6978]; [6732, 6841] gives 1.05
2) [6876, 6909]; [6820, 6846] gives 1.06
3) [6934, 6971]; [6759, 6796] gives 1.10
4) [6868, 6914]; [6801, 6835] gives 1.05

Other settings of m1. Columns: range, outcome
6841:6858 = 3.29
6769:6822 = 3.06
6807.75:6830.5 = 3.02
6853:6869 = 3.09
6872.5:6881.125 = 3.2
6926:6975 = 3.27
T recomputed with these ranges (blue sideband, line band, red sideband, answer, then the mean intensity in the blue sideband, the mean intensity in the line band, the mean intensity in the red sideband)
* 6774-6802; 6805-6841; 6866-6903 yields 0.2 angstrom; 2.85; 2.87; 2.94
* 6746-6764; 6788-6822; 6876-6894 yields 0.5 angstrom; 2.91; 2.89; 2.95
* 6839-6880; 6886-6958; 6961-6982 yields -1.8 angstrom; 2.9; 2.98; 2.92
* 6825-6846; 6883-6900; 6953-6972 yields 0.1 angstrom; 2.88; 2.92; 2.99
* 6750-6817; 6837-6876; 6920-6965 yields 0.6 angstrom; 2.87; 2.88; 2.98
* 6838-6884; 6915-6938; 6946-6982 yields -0.5 angstrom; 2.9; 2.97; 2.91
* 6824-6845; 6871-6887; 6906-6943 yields 0.0 angstrom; 2.86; 2.93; 3.01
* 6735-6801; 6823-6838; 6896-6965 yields 0.3 angstrom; 2.93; 2.9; 2.99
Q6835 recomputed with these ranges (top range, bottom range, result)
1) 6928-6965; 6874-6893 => 1.01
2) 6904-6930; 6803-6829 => 1.05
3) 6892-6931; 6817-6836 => 1.04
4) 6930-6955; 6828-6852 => 1.02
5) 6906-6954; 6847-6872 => 1.03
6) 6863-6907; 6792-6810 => 1.02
